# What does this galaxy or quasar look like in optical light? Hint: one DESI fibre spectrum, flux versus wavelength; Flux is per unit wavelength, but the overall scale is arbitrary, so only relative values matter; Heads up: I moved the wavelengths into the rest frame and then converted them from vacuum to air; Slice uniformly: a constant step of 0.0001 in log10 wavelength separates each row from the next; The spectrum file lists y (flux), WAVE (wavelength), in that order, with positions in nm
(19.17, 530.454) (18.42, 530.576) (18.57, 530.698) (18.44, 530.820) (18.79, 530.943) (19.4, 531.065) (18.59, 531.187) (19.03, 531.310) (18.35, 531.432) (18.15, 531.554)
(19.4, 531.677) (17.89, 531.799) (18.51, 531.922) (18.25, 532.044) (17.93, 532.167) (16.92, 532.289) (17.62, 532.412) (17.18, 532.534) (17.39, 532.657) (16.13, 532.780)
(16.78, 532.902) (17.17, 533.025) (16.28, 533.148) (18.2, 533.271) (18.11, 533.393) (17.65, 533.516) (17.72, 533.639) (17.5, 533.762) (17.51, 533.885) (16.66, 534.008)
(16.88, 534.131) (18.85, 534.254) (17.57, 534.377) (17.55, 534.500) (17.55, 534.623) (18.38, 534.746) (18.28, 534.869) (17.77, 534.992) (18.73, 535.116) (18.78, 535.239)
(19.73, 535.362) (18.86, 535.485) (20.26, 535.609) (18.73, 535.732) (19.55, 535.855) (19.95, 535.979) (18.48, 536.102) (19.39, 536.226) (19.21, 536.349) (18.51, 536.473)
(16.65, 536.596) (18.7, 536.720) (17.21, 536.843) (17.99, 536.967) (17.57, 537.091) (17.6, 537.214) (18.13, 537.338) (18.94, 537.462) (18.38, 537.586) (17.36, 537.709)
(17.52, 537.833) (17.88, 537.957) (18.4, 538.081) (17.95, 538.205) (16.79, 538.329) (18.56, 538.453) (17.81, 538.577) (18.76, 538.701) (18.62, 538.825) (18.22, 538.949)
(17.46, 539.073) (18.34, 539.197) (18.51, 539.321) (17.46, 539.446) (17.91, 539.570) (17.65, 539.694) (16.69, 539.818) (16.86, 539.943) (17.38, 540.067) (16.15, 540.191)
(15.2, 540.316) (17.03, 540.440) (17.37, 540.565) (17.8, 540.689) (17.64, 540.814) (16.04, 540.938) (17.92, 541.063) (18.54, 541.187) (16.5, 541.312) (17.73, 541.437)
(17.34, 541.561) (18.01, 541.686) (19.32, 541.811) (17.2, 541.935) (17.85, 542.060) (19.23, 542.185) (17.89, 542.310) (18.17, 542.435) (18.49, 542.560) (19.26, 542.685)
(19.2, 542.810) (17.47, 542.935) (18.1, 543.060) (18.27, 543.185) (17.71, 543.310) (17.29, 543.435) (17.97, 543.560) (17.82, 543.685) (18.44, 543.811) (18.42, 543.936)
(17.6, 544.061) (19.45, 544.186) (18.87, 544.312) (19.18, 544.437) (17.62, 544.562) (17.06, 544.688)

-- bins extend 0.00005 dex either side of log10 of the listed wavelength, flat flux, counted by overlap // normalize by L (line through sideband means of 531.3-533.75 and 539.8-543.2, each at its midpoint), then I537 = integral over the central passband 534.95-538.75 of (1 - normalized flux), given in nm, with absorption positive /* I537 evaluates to -0.15 nm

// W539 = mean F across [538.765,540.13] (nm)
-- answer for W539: 17.7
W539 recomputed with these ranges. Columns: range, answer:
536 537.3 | 18.2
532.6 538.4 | 18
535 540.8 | 18.1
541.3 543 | 18.2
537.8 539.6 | 18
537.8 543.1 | 17.8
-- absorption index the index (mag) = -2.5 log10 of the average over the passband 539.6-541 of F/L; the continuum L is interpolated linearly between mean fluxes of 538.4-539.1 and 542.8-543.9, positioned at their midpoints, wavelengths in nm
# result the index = 0.08 mag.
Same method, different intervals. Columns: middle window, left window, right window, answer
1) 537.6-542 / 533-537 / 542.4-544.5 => 0.041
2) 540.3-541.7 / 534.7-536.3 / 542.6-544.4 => 0.073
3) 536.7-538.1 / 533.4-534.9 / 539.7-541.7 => -0.033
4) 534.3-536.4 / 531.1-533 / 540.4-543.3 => -0.051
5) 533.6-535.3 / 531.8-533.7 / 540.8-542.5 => -0.018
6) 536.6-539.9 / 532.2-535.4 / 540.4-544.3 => -0.005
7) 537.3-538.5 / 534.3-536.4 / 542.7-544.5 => 0.038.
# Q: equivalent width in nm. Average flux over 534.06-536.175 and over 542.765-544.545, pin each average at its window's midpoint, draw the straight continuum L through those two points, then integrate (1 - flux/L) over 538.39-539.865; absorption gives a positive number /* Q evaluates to 0.03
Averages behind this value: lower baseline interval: 18.6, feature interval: 18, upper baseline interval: 18.3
